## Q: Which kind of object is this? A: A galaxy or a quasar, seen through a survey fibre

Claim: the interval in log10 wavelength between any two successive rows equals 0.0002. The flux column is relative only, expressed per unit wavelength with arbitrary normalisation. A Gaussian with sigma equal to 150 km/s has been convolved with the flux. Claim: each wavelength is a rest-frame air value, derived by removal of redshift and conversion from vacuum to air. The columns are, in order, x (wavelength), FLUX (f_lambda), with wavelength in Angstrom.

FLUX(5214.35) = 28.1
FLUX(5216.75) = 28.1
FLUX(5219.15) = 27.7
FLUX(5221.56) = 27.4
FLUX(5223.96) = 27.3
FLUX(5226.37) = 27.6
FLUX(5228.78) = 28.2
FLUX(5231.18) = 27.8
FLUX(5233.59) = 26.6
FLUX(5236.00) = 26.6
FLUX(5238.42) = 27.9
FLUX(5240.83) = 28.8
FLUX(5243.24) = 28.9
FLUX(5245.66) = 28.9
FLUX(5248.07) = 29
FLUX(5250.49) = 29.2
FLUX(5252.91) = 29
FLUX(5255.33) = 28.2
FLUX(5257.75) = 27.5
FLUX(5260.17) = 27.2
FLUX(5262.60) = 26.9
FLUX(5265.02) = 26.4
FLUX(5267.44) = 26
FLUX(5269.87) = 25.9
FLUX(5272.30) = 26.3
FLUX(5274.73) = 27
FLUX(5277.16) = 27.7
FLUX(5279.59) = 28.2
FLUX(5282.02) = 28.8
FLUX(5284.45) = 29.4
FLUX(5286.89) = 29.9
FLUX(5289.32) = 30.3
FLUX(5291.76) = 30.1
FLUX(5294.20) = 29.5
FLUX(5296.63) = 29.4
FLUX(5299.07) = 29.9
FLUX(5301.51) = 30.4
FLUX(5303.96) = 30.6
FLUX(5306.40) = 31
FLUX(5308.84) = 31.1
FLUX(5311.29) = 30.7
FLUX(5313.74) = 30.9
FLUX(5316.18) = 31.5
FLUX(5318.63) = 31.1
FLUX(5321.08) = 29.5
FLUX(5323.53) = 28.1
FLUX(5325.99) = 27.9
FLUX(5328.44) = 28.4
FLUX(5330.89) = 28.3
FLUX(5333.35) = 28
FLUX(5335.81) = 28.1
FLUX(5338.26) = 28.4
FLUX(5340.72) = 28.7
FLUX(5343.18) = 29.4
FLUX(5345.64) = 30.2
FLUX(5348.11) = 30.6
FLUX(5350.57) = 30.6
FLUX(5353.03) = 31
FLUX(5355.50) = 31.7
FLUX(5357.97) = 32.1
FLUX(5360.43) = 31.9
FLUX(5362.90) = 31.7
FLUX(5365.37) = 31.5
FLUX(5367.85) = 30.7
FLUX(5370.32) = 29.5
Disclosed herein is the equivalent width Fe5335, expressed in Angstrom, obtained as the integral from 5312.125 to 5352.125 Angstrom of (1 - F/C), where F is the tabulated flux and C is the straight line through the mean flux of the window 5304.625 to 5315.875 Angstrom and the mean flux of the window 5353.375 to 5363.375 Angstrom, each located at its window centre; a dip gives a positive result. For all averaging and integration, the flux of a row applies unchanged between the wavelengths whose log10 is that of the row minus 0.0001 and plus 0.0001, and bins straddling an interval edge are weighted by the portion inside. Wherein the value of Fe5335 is 2.5 Angstrom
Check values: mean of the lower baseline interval 31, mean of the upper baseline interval 31.8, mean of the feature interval 29.4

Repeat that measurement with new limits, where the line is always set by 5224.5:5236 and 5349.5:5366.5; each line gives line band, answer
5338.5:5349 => 0.50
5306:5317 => -0.36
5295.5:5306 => -0.16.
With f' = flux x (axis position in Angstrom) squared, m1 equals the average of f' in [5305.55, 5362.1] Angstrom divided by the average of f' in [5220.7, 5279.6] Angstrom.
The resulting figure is 1.1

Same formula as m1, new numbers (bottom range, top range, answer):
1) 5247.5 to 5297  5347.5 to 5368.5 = 1.15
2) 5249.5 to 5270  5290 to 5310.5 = 1.12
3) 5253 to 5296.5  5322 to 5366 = 1.09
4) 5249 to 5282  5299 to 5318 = 1.14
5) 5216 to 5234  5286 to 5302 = 1.11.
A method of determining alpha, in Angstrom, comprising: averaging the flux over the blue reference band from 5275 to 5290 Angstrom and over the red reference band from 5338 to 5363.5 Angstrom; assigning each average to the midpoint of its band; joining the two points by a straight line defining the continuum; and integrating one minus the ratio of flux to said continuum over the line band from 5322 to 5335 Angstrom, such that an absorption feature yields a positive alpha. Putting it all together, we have 0.8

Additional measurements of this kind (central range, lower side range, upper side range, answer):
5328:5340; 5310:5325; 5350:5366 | 0.99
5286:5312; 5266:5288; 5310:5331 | -1.43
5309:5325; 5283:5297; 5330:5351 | -0.49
